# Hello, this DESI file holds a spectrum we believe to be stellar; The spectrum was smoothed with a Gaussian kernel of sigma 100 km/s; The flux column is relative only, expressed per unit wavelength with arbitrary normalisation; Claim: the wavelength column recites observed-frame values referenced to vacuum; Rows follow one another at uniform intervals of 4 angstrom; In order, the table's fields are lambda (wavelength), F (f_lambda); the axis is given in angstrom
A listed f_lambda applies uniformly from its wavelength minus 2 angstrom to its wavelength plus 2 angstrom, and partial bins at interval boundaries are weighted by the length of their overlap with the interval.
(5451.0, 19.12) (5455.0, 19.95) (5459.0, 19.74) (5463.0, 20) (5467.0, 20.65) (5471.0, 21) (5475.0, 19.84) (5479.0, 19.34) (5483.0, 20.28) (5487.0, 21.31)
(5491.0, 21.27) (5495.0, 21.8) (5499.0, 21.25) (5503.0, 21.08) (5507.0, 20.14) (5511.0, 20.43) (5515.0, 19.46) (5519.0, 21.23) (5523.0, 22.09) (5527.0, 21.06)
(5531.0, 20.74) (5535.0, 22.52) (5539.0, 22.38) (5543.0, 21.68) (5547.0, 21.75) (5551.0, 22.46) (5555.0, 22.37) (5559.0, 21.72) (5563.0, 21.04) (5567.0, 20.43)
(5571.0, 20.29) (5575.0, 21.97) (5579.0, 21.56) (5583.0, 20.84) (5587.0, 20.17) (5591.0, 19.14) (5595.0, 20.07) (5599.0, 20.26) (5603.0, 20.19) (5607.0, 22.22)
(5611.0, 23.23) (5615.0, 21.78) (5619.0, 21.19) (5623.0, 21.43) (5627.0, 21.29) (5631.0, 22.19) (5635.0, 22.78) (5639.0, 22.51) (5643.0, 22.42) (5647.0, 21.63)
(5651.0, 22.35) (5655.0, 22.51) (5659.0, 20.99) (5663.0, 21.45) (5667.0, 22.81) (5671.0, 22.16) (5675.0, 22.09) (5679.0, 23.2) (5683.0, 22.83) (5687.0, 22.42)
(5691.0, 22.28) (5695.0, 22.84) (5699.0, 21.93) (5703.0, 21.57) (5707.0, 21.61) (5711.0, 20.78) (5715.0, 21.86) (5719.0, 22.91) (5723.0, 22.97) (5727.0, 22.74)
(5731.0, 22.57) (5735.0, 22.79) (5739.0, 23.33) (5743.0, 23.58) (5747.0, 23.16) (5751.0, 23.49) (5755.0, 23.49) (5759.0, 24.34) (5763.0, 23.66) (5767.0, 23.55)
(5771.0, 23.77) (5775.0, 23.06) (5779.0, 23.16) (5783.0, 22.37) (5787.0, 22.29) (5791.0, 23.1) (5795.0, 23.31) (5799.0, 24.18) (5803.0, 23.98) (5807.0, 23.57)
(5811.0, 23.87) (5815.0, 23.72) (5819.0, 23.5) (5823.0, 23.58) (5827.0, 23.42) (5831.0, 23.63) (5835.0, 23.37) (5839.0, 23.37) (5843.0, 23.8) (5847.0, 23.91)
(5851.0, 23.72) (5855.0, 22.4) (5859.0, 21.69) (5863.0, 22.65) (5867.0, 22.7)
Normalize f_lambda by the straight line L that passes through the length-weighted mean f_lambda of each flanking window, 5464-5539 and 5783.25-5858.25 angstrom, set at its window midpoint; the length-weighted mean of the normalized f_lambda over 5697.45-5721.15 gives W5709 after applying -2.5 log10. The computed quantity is 0.04 mag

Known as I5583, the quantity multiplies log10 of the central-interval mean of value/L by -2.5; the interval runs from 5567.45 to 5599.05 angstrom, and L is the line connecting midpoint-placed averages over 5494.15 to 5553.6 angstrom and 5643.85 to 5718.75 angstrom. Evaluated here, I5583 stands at 0.06 mag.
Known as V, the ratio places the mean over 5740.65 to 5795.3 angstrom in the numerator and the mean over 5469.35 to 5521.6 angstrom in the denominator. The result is 1.13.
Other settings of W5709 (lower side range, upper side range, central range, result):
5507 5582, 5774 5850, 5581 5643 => 0.03 mag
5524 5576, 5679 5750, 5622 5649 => 0.00 mag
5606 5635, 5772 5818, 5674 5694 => -0.01 mag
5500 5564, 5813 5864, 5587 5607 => 0.08 mag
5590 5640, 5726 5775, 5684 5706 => 0.02 mag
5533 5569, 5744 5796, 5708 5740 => 0.03 mag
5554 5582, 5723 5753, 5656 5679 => 0.01 mag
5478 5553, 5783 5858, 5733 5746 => -0.02 mag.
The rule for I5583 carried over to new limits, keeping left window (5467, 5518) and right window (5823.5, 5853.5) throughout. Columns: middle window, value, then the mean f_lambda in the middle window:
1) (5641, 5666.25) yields 0.00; 21.9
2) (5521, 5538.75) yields -0.04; 21.7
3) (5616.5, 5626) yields 0.02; 21.3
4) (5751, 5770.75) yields -0.04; 23.7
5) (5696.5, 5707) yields 0.03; 21.8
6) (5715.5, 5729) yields -0.01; 22.8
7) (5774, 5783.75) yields 0.01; 22.9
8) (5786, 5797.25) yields 0.01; 23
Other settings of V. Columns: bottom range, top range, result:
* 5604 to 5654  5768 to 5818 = 1.06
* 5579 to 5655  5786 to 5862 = 1.09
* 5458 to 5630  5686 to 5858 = 1.10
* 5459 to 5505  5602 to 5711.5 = 1.07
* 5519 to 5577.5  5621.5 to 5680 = 1.02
